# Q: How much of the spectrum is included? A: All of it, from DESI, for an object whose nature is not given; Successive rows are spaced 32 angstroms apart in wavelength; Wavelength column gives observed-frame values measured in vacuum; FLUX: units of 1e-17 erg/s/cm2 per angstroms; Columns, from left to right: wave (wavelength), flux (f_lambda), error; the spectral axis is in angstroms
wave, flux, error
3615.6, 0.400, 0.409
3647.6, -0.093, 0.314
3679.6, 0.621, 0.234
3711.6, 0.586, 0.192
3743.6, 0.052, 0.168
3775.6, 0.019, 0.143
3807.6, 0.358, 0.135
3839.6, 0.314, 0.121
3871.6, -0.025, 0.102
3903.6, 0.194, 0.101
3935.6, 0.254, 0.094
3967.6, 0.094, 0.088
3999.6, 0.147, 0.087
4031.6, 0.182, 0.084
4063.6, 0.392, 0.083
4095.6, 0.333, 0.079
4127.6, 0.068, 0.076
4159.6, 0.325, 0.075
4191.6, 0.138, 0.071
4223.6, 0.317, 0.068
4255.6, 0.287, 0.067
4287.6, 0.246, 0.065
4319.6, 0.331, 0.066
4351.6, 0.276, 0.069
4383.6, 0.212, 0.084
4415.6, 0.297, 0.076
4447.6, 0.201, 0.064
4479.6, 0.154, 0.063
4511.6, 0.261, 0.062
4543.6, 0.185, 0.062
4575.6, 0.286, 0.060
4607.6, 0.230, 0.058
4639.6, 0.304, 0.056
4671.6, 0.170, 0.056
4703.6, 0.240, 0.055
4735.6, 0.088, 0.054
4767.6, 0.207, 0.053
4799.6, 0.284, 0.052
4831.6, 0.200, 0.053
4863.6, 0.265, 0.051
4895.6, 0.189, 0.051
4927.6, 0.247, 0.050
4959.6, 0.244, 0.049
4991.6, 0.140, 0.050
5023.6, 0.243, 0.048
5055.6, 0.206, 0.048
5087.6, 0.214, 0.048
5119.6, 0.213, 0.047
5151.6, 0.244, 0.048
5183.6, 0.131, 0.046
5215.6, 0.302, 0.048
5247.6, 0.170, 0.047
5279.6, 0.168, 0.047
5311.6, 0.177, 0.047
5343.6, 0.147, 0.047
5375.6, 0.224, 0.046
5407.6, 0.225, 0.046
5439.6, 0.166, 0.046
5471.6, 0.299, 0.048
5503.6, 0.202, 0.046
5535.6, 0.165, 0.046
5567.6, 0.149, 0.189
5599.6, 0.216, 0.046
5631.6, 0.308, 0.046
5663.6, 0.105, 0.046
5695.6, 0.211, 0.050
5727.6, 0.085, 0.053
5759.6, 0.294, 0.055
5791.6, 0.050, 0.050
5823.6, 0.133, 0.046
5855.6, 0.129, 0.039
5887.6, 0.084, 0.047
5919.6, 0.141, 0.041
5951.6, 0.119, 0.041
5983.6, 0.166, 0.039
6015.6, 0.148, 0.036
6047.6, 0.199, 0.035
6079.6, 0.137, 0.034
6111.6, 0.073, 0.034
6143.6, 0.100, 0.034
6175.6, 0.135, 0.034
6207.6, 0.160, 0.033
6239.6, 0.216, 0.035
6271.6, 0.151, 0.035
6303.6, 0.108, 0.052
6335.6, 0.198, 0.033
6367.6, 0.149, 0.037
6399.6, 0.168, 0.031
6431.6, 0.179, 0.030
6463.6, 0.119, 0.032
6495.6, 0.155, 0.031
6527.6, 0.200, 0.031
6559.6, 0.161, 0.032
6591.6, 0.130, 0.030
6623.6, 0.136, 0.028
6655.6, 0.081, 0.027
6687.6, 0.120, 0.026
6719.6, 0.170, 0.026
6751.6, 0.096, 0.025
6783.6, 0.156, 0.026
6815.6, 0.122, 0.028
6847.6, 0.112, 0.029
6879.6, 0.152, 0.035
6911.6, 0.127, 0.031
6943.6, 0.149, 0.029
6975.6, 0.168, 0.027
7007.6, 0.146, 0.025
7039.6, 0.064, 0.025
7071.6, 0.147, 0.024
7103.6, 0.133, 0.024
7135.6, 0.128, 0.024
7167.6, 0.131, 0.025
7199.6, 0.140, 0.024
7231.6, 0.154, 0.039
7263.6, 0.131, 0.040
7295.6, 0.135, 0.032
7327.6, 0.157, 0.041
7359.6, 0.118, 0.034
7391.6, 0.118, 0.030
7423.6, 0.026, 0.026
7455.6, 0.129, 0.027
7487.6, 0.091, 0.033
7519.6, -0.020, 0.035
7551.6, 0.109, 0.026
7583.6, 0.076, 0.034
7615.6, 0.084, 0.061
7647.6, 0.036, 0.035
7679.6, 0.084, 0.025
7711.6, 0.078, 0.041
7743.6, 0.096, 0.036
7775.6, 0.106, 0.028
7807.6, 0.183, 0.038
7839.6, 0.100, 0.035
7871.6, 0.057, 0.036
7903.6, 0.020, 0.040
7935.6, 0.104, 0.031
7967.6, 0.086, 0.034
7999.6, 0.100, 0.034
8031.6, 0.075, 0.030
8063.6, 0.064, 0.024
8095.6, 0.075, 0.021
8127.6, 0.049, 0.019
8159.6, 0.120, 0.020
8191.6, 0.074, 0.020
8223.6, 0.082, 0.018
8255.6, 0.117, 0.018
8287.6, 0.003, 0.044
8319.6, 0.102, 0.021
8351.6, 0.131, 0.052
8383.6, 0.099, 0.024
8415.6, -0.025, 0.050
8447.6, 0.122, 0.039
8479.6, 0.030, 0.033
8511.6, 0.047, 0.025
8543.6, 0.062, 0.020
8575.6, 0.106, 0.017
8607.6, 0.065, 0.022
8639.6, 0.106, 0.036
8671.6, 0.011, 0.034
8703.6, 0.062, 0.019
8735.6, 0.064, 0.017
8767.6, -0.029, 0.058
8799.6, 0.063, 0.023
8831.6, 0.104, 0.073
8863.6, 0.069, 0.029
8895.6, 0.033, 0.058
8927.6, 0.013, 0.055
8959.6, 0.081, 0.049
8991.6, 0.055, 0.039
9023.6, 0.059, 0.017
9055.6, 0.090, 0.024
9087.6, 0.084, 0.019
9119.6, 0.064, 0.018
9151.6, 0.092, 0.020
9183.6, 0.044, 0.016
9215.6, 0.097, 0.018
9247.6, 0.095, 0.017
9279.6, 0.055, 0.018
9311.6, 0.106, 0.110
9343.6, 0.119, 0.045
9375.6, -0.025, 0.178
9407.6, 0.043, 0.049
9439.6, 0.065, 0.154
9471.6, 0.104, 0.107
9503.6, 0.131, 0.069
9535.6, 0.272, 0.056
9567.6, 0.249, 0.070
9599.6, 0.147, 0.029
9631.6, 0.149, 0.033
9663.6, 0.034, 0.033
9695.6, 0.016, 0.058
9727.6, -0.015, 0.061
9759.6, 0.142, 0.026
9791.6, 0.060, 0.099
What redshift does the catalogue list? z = 1.56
